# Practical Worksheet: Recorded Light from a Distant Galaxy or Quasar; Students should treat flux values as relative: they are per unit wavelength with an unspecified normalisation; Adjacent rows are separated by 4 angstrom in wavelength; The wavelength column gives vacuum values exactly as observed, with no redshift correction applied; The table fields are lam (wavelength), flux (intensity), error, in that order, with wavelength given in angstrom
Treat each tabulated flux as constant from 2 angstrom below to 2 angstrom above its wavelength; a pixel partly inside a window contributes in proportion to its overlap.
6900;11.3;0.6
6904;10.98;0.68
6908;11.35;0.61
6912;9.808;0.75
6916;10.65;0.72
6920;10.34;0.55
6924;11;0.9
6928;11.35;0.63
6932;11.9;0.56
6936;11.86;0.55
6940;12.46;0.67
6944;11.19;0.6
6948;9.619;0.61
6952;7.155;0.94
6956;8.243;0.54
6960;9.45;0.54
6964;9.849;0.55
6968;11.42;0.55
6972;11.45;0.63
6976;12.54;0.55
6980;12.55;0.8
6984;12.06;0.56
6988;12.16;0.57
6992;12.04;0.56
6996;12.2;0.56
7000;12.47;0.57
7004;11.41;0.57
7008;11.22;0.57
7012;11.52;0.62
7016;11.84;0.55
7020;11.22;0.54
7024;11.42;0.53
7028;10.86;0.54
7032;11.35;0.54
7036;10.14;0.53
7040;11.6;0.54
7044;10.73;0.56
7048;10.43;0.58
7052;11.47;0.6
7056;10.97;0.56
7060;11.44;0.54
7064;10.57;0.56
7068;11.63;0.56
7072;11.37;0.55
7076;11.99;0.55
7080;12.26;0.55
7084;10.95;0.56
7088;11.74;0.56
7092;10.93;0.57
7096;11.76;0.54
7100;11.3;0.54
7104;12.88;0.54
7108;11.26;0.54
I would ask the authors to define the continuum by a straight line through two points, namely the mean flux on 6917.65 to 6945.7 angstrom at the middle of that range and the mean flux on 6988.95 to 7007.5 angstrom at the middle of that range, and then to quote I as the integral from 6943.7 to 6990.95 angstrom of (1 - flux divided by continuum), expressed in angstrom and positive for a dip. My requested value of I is 4.4 angstrom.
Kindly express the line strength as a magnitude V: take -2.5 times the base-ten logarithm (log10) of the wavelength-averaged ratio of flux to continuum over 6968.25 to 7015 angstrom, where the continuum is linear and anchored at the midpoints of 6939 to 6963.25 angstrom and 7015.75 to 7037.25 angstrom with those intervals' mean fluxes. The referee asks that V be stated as -0.15 mag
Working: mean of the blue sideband 9.58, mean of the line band 11.9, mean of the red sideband 11.1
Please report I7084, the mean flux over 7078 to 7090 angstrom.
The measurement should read 11.6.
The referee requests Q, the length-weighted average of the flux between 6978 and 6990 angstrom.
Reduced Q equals 12.3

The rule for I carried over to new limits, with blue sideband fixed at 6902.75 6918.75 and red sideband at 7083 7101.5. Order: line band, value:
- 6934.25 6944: -1.1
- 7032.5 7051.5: 0.6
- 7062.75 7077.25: -0.2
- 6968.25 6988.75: -2.2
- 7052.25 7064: 0.1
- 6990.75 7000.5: -1.1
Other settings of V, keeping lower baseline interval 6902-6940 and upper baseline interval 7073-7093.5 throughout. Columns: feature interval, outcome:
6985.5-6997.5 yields -0.076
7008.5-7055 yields 0.027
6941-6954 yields 0.169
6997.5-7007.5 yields -0.047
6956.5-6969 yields 0.136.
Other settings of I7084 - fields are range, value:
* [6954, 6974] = 10.1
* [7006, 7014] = 11.4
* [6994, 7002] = 12.3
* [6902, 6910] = 11.2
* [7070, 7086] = 11.6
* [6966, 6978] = 11.8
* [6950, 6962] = 8.28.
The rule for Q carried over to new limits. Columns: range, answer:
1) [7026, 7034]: 11.1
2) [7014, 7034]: 11.3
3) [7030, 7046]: 11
